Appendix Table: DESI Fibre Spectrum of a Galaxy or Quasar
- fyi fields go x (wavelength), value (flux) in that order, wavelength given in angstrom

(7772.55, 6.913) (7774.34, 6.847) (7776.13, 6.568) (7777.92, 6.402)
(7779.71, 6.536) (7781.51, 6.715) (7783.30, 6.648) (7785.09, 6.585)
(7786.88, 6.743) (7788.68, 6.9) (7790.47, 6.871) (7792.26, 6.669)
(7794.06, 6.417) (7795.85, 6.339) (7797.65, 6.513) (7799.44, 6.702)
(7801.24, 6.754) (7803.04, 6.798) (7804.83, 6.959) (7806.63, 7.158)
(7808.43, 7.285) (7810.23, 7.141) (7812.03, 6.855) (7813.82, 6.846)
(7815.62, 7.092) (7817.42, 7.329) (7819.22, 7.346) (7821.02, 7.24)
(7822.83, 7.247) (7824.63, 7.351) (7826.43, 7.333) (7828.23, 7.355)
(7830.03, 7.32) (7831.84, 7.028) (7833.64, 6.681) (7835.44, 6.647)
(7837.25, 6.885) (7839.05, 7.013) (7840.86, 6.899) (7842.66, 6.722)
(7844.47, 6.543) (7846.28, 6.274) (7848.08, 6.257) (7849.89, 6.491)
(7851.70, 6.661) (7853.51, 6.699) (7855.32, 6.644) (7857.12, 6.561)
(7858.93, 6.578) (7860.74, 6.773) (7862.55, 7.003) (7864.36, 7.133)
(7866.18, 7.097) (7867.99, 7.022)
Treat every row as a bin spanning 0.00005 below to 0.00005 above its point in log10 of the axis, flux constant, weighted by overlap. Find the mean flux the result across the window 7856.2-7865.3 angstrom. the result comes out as 6.81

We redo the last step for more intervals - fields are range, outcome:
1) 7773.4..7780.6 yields 6.59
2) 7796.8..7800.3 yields 6.62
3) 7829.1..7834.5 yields 7.01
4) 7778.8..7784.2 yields 6.63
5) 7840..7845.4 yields 6.72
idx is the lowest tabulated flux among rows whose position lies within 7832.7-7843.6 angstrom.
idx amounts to 6.647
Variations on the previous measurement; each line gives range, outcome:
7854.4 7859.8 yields 6.561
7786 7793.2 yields 6.669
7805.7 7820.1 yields 6.846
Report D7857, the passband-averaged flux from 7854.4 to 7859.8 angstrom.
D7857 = 6.6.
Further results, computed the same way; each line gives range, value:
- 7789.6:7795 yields 6.65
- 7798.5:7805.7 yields 6.81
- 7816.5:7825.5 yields 7.3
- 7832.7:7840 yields 6.81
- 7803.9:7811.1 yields 7.13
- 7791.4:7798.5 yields 6.48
